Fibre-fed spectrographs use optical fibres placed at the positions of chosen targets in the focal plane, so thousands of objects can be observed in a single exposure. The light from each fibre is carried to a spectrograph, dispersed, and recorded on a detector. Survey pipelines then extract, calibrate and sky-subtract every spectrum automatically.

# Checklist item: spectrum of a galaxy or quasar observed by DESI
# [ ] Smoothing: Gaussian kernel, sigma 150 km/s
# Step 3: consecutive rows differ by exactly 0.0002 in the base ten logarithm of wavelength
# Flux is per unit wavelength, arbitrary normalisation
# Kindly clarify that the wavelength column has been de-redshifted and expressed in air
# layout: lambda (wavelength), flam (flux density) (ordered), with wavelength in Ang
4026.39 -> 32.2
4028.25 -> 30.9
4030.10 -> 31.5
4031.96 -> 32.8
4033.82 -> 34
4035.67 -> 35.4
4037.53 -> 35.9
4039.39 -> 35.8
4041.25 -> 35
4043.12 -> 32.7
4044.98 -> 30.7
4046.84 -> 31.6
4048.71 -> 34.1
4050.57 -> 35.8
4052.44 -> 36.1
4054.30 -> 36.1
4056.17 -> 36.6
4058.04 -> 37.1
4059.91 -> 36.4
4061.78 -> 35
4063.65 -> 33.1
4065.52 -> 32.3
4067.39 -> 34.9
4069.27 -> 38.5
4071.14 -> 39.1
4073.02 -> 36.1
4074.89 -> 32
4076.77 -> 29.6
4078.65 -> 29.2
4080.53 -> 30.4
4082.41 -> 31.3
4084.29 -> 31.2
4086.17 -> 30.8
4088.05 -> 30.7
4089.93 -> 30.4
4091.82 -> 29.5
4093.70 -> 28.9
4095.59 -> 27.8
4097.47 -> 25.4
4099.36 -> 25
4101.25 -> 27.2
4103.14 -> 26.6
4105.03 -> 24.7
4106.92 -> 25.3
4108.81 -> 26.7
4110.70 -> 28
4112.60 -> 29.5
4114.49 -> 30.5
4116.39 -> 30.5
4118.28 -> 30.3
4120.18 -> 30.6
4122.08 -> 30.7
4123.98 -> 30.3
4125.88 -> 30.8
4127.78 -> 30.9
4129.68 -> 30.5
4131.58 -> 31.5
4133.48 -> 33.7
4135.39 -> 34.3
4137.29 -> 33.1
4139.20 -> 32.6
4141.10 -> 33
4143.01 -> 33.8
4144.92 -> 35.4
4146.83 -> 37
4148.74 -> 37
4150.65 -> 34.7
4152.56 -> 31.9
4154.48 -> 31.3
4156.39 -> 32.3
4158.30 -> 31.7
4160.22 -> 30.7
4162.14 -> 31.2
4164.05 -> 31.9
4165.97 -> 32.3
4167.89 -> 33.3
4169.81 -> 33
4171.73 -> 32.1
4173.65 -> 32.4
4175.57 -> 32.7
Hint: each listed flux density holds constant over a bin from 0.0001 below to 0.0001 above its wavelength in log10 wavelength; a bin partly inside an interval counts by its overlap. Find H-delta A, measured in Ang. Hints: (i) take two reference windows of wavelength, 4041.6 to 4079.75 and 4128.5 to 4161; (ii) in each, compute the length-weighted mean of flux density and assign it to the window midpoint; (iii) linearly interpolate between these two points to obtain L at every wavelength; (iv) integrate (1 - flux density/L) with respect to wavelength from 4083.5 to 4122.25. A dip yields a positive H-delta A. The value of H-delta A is 6.0 Ang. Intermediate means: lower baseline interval 34.3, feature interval 28.5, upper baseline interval 33.2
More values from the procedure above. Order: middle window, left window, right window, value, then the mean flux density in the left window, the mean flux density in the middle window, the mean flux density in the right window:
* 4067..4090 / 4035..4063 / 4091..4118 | -1.2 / 34.9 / 32.7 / 27.6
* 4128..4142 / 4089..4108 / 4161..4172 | -1.3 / 27.1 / 32.6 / 32.3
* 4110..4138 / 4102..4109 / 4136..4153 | -1.1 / 25.8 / 31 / 34.4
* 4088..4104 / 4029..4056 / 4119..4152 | 2.7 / 34.2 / 27.8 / 32.9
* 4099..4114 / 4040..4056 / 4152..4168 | 2.8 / 34.2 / 26.8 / 31.8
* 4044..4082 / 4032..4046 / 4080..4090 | -2.1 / 34.1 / 34.2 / 30.9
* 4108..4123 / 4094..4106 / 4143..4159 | -0.5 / 26.3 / 29.6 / 33.9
